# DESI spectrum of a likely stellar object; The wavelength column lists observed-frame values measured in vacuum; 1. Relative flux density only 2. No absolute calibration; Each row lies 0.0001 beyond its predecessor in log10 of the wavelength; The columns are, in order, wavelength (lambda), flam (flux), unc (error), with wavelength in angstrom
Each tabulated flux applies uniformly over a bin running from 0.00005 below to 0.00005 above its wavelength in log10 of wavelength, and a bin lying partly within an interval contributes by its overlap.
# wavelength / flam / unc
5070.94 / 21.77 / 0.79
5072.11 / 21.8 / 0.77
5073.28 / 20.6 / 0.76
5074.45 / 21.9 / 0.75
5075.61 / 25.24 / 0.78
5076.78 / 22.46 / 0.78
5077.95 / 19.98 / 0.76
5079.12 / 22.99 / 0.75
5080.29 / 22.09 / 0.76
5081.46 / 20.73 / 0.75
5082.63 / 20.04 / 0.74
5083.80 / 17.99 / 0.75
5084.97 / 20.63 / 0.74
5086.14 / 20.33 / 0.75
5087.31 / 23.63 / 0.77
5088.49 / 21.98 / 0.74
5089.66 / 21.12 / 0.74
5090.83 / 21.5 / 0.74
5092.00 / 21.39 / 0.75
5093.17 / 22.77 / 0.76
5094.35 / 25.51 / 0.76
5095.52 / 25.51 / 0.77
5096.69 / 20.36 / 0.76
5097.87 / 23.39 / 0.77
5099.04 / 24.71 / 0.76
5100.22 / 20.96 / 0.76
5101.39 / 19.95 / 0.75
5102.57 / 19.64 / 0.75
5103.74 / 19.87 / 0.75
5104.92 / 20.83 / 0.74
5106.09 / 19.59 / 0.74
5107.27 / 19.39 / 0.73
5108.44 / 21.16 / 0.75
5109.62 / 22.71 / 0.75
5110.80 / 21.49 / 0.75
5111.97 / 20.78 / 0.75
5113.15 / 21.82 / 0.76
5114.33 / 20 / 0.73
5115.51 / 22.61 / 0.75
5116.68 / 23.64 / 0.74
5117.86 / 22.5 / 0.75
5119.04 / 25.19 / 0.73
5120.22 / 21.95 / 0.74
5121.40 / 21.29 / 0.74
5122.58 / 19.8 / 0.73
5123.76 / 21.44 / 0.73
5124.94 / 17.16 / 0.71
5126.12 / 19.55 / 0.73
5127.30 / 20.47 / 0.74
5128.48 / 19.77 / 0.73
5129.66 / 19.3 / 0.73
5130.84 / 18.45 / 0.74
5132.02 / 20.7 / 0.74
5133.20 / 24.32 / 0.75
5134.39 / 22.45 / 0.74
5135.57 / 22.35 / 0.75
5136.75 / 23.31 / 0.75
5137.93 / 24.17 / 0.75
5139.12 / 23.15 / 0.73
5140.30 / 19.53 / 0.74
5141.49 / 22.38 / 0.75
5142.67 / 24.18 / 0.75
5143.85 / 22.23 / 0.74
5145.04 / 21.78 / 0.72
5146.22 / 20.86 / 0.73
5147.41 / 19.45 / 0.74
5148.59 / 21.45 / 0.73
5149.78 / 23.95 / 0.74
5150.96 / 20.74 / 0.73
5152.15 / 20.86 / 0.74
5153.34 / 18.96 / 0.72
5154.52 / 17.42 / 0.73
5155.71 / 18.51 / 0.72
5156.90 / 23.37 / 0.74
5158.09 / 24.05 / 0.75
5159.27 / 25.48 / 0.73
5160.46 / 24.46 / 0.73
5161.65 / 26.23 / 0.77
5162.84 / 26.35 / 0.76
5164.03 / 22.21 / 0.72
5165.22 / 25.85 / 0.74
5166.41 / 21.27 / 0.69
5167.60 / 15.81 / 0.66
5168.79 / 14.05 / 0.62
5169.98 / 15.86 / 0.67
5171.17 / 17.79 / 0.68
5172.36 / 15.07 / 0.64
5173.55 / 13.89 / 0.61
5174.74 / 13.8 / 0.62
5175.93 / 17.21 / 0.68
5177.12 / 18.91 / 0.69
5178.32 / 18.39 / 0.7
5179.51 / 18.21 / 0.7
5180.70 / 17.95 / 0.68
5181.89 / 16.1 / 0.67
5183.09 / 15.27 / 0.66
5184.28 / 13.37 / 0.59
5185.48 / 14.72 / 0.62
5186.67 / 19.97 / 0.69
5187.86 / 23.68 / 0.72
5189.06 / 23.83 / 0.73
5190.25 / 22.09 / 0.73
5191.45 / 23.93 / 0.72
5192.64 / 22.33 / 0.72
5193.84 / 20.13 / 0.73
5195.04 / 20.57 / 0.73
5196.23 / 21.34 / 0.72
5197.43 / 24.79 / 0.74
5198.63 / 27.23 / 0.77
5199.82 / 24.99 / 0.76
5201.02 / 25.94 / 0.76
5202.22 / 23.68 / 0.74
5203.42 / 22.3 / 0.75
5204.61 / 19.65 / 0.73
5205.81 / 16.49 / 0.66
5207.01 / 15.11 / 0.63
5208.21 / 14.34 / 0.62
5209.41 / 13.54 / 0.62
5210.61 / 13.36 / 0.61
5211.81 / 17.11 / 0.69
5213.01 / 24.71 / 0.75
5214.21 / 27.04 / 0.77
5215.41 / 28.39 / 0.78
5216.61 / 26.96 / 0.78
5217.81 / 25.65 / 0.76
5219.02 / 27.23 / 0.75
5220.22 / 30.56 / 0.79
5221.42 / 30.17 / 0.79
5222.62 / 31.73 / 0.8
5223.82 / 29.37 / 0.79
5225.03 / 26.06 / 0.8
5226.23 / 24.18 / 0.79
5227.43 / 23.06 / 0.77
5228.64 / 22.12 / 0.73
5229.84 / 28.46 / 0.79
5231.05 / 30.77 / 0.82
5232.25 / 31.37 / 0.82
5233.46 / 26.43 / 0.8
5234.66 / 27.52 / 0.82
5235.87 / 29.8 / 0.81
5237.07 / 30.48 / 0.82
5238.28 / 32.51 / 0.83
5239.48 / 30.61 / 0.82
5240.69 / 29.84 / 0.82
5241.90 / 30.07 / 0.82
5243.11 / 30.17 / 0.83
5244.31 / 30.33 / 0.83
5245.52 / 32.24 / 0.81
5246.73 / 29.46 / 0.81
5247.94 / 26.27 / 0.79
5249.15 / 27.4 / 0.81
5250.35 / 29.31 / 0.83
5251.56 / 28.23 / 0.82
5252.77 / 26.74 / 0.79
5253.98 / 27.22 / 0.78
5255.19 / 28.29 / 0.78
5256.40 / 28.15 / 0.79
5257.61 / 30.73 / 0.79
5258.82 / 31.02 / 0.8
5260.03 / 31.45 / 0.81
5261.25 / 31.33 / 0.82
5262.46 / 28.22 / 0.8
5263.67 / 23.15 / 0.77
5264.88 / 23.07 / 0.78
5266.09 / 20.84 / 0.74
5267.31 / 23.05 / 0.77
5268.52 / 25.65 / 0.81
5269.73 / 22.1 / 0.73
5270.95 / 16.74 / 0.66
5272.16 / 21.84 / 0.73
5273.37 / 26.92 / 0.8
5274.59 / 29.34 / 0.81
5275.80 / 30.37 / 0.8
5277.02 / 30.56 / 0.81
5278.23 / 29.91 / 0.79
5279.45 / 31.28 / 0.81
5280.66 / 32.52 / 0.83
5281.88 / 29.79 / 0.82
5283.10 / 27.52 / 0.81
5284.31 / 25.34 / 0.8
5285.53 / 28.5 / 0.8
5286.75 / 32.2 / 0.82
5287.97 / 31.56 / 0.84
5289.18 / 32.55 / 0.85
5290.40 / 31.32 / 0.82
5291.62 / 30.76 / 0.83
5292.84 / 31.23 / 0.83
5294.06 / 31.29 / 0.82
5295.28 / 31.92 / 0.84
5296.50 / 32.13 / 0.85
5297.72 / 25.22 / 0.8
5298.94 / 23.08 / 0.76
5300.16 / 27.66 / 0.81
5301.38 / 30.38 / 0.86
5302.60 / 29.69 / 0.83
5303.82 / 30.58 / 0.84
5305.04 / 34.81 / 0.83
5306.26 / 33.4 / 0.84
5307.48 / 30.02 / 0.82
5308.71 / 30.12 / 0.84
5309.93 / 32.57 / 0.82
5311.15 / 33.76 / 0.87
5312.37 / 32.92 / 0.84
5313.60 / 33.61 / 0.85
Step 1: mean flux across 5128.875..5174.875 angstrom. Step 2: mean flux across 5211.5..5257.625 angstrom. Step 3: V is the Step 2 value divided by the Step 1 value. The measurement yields 1.34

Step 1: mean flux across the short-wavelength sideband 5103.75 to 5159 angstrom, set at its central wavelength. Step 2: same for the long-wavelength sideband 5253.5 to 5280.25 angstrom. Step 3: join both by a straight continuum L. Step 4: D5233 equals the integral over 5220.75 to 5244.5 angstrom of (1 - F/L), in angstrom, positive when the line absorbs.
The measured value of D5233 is -3.00 angstrom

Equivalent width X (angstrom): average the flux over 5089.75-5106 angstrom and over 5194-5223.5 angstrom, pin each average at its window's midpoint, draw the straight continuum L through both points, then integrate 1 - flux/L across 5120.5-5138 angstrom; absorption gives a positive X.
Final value 1.1 angstrom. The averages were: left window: 21.9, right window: 23.1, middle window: 20.9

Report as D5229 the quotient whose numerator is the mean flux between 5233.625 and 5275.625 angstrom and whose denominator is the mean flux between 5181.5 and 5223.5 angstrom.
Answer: 1.26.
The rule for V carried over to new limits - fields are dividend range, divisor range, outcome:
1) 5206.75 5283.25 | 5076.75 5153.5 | 1.25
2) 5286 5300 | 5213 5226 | 1.08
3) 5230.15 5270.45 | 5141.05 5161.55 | 1.29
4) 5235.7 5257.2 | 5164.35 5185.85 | 1.73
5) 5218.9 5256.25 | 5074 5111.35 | 1.33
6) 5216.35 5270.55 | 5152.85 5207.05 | 1.38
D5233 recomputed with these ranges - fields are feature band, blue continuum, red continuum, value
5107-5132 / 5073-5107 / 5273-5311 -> 2.1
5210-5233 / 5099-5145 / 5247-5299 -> -0.3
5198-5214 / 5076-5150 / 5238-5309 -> 3.5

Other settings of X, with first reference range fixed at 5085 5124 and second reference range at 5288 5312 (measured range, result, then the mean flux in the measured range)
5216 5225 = -0.5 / 28.6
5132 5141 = 0.2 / 22.6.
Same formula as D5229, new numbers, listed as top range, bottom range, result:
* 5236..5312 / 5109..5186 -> 1.42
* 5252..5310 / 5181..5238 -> 1.22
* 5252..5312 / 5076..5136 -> 1.34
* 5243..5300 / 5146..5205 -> 1.38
